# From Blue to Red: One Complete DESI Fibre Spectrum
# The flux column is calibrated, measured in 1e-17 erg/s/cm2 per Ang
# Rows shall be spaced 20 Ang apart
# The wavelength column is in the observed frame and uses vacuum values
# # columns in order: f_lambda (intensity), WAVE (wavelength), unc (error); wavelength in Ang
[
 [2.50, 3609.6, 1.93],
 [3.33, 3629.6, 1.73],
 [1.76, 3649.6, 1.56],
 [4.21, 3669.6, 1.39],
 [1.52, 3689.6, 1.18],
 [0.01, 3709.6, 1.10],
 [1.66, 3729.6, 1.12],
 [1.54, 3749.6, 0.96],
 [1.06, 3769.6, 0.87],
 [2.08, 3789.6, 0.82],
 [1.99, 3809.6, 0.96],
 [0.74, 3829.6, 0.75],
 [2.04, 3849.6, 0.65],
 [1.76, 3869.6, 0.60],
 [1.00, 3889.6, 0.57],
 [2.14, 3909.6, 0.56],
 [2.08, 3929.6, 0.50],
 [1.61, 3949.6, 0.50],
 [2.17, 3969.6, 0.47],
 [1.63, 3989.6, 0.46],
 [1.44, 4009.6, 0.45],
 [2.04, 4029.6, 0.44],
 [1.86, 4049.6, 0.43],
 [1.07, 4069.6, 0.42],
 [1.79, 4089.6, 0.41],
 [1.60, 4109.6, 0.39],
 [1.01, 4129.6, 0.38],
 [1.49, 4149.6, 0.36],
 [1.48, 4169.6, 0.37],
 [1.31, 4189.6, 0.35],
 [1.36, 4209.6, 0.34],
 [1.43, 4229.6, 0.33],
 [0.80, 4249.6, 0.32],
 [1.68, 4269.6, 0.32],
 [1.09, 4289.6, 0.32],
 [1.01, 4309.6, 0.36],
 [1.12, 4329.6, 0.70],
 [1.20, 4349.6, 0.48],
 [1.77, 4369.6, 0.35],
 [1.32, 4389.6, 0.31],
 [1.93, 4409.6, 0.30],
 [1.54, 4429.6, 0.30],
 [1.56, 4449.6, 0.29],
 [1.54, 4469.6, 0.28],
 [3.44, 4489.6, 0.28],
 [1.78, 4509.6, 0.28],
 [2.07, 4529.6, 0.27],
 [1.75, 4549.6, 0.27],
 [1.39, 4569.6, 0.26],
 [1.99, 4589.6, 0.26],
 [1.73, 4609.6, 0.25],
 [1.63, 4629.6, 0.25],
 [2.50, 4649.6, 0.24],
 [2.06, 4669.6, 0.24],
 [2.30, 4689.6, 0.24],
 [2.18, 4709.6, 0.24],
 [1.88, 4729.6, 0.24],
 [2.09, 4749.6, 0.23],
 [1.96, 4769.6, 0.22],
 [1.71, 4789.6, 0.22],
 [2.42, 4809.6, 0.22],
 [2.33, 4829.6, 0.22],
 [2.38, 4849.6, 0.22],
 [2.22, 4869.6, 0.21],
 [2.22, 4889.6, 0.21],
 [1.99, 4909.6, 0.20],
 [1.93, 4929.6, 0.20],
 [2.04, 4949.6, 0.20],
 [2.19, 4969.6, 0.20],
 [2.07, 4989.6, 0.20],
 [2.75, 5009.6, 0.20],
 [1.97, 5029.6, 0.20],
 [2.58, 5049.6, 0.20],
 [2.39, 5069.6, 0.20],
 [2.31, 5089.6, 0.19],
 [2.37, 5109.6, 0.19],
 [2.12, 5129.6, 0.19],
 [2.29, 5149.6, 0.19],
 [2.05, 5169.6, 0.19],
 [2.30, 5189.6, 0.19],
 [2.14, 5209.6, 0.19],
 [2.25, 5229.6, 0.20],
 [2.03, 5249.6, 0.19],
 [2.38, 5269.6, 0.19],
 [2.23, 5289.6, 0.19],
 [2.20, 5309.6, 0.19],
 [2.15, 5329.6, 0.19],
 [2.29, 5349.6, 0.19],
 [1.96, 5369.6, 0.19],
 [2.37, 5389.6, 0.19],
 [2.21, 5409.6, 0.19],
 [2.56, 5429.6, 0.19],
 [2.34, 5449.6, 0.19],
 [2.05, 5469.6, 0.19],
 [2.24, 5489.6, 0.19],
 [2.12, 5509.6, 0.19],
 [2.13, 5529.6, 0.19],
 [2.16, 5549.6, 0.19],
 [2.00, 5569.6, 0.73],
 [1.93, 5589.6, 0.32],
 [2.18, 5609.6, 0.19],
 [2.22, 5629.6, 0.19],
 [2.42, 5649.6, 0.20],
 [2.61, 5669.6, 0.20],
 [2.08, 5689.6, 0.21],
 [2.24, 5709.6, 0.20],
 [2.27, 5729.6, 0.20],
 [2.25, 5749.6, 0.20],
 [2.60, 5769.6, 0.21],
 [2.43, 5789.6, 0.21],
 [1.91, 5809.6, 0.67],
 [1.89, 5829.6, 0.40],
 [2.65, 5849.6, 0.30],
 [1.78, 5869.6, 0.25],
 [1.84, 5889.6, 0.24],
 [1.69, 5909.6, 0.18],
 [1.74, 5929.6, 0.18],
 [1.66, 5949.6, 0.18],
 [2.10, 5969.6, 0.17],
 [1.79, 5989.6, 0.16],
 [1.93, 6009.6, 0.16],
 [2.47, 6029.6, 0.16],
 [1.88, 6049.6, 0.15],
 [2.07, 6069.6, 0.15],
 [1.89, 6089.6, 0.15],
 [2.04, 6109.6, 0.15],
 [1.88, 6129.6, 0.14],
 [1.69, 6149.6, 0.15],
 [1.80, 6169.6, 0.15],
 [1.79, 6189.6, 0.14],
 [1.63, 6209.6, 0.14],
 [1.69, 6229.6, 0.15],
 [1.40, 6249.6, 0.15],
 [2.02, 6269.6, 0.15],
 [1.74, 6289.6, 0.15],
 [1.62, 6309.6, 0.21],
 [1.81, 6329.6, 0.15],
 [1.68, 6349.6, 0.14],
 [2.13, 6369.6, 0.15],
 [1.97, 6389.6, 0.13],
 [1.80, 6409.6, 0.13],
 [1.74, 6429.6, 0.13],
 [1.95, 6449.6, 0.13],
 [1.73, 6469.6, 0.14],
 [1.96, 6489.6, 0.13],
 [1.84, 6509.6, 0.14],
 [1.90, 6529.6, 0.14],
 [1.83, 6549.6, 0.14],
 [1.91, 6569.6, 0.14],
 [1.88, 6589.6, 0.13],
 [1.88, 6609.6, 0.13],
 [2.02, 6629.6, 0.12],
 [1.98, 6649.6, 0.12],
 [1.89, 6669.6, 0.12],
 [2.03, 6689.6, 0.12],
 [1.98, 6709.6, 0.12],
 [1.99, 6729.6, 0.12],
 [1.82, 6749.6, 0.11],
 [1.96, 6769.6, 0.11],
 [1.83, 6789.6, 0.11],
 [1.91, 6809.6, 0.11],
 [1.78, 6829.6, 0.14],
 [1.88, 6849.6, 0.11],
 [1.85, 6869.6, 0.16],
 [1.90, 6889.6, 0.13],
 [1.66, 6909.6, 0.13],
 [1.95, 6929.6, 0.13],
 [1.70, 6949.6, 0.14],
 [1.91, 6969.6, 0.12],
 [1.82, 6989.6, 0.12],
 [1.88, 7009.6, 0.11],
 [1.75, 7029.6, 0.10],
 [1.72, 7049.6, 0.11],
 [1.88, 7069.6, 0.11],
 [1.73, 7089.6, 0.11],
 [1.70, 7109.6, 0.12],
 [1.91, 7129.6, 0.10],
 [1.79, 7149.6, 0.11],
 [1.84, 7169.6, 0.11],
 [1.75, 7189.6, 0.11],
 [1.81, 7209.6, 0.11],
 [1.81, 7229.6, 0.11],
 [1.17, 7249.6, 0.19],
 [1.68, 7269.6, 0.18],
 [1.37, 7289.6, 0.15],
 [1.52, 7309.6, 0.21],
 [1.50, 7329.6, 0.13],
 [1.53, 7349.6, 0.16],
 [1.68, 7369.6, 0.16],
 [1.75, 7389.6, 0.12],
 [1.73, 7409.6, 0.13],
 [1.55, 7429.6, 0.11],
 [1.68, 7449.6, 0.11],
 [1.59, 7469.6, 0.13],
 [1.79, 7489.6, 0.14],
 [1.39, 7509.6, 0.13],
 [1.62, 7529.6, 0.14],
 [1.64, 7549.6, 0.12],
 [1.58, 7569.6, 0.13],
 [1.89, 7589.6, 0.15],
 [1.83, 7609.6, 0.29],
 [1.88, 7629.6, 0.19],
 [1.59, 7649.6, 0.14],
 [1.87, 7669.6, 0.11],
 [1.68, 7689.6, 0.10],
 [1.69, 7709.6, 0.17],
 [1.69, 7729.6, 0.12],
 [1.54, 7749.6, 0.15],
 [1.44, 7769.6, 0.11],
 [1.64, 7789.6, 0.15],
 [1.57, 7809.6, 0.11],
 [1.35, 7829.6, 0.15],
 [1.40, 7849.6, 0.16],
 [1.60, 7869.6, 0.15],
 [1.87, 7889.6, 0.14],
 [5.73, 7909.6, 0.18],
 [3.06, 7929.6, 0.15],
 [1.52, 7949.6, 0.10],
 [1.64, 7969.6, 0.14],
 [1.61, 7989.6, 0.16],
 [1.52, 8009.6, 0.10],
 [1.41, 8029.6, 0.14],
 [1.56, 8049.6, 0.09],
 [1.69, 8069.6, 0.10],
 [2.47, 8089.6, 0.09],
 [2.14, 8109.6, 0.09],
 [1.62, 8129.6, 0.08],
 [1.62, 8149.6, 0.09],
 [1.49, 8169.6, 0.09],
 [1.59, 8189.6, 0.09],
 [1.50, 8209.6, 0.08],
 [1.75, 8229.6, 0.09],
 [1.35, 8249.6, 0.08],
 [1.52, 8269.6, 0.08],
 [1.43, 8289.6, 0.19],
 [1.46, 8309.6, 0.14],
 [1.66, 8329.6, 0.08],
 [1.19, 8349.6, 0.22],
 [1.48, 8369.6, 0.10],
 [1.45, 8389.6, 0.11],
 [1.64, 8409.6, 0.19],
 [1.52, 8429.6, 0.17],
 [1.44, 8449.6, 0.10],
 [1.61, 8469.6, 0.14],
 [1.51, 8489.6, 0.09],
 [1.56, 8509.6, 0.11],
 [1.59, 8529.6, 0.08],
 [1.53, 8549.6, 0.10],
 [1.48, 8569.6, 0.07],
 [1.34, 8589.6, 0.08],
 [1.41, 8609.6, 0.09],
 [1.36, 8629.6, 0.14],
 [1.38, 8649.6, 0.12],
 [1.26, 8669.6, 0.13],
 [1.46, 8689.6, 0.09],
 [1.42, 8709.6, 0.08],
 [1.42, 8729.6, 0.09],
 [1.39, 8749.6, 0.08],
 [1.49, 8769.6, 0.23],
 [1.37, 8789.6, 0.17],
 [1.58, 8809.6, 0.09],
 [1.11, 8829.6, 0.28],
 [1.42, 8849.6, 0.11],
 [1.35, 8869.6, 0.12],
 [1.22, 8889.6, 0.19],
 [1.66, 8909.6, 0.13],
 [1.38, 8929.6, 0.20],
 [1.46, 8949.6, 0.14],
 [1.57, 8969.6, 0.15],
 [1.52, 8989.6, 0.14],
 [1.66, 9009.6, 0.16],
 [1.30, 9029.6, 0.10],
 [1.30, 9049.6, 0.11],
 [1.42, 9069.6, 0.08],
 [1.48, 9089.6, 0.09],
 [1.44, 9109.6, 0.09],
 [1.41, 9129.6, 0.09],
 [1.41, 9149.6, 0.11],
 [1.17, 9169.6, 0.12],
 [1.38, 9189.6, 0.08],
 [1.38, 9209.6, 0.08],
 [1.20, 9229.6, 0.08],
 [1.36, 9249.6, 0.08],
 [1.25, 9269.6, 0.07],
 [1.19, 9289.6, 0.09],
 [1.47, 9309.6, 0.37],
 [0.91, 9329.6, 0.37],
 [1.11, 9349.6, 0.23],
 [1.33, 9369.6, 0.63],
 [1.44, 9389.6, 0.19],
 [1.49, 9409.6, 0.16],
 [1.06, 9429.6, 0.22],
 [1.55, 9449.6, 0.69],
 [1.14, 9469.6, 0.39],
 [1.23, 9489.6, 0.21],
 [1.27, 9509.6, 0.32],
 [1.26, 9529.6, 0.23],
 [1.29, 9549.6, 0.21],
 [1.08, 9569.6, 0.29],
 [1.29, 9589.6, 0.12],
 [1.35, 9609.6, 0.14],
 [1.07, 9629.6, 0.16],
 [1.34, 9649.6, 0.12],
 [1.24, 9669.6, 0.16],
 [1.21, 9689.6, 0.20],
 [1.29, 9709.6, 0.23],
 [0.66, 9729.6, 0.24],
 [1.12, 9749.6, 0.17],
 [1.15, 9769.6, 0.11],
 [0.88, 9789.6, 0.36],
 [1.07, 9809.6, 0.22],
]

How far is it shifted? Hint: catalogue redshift 0.20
